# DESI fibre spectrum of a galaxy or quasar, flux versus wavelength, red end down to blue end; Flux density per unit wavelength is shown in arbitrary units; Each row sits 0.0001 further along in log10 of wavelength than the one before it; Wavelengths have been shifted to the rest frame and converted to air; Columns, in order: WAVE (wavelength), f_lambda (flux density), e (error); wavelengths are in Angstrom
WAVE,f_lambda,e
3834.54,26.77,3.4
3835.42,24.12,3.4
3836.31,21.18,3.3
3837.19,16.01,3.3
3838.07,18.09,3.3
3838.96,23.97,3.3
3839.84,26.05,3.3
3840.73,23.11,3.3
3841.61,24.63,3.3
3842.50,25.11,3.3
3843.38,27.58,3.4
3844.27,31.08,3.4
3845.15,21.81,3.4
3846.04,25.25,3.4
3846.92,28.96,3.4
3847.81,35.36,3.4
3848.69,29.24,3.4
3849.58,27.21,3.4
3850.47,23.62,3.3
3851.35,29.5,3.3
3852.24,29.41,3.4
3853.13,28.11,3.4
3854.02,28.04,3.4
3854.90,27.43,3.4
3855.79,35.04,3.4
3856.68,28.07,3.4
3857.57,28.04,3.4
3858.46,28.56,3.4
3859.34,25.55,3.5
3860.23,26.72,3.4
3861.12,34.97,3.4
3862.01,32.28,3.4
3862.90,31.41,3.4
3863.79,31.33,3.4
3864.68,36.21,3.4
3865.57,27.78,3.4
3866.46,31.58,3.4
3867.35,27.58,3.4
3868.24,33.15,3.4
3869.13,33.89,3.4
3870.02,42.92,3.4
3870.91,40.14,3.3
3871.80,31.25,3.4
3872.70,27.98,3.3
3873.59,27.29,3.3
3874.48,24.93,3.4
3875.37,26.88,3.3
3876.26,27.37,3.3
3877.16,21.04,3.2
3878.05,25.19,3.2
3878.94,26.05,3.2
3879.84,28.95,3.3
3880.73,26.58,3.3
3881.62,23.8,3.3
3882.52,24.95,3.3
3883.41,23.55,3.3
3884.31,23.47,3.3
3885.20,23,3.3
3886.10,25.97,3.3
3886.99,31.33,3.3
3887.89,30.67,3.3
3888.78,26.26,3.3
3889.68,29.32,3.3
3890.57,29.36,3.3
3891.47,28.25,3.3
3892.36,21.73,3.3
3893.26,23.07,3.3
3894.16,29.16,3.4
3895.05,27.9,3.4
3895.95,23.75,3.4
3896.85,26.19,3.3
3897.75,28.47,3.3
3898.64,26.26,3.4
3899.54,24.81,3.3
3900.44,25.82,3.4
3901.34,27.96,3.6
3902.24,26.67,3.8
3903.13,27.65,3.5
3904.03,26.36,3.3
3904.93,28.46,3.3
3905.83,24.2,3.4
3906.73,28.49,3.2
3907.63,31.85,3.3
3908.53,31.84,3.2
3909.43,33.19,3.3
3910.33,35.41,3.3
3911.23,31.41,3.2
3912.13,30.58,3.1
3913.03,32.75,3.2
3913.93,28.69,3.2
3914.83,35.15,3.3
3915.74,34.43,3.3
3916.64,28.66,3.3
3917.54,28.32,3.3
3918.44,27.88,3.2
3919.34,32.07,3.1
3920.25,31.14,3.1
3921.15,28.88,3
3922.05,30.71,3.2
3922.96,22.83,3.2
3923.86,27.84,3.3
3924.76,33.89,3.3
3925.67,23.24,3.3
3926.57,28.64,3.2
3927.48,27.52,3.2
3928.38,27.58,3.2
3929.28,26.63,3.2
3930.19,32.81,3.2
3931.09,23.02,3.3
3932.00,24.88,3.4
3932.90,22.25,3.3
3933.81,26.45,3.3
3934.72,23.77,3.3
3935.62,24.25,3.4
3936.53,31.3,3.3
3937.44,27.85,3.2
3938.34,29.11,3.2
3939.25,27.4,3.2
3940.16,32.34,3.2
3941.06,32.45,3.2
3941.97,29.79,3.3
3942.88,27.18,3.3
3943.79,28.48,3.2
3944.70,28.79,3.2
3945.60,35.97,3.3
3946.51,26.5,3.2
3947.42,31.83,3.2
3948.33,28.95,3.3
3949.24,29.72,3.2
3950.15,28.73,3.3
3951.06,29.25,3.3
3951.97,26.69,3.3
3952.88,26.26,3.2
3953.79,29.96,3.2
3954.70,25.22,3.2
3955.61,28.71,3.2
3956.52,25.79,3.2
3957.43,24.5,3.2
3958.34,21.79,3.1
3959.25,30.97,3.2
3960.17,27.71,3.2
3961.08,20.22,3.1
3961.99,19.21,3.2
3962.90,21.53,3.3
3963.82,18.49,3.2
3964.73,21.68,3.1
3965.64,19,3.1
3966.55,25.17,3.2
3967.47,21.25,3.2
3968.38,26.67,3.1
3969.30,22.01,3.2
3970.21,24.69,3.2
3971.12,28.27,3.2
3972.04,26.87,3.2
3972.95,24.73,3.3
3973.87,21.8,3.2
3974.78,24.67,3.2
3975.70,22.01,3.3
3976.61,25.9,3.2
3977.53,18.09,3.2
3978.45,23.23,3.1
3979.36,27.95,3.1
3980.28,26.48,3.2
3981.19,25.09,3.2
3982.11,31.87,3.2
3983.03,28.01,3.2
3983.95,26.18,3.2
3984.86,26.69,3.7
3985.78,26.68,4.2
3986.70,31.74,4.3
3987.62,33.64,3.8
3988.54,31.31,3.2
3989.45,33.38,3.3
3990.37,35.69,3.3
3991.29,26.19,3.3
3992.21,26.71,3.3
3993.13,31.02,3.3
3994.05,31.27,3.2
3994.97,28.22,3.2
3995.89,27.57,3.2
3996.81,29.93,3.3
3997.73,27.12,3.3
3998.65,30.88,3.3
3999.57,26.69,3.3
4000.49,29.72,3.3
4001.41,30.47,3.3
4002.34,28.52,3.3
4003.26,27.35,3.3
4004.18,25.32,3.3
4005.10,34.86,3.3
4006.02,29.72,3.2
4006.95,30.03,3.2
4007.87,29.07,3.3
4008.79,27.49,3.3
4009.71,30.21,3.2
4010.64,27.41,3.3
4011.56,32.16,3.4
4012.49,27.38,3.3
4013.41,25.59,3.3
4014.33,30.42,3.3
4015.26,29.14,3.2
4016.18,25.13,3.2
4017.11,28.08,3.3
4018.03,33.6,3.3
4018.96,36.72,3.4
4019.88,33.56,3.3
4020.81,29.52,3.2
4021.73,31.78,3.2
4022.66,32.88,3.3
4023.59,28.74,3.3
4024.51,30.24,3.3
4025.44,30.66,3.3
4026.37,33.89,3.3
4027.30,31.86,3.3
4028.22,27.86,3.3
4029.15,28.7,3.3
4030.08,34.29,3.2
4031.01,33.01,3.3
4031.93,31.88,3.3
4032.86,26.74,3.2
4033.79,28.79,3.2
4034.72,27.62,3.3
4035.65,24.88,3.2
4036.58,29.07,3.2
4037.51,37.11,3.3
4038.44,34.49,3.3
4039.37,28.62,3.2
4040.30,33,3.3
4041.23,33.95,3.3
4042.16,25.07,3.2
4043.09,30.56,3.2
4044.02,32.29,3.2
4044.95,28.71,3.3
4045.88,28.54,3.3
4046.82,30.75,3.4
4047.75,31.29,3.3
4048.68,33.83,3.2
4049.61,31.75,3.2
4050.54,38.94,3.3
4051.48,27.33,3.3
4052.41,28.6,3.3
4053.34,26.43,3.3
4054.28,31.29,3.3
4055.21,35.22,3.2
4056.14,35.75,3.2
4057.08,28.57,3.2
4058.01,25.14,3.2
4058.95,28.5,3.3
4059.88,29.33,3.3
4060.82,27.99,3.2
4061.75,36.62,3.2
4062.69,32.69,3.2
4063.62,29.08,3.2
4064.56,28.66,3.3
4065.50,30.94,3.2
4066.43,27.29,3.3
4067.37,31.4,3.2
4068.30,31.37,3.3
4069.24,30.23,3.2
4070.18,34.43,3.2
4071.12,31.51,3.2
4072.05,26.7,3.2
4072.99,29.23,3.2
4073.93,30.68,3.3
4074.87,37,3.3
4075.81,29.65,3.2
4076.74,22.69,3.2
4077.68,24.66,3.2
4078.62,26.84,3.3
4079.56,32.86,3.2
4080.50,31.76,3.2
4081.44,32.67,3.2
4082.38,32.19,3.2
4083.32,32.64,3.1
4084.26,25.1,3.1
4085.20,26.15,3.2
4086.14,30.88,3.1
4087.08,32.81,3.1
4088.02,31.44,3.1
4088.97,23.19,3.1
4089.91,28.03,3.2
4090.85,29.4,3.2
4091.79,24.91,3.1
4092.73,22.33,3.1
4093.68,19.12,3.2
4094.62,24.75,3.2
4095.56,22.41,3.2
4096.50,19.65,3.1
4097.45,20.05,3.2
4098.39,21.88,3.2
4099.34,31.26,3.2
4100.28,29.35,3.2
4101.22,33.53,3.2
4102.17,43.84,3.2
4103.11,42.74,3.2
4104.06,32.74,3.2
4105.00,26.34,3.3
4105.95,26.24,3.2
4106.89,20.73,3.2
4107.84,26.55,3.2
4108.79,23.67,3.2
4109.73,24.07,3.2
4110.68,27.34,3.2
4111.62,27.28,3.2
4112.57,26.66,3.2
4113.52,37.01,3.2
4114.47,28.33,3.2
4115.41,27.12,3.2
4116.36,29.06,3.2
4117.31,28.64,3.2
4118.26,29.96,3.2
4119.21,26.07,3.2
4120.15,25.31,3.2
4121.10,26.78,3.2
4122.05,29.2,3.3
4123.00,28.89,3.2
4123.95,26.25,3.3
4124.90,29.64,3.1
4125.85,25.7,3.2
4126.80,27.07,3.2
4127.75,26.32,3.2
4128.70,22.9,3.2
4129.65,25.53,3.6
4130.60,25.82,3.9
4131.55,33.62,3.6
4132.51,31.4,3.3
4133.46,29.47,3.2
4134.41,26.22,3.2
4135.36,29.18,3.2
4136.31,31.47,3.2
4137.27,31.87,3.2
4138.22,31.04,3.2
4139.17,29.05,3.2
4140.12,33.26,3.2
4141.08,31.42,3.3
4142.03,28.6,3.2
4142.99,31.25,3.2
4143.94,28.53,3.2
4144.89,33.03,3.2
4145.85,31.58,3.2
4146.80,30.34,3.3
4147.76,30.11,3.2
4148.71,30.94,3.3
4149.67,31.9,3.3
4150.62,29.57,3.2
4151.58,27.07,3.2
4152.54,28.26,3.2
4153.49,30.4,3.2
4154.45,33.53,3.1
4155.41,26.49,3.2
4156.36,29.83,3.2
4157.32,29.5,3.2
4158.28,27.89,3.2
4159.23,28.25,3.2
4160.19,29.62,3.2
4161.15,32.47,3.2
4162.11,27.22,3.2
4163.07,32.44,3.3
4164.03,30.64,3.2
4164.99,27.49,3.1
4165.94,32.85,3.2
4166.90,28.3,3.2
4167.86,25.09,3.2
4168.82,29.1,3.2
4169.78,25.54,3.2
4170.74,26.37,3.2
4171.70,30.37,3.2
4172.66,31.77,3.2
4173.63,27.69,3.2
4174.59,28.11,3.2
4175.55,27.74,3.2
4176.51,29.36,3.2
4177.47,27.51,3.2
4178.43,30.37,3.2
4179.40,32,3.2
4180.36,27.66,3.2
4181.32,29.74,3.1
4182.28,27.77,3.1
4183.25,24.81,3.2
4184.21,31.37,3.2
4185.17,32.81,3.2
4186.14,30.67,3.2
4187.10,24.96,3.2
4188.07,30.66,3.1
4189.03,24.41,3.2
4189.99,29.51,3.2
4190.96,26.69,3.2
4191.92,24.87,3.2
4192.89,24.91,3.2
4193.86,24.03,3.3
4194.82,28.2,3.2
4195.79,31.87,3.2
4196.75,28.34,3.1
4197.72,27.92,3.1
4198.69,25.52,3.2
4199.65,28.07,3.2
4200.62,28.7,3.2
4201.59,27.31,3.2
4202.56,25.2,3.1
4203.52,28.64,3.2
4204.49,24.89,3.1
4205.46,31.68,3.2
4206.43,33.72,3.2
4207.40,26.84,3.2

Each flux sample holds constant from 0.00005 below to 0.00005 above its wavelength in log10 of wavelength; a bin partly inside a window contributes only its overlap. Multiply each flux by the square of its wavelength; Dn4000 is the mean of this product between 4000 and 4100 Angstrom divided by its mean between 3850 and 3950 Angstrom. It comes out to 1.11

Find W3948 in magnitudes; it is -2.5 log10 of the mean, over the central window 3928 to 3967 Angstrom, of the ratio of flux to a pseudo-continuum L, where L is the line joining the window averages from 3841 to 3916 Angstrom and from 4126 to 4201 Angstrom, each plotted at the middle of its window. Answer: 0.075 mag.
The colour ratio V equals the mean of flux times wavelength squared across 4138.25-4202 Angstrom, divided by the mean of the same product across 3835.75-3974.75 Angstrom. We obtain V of 1.2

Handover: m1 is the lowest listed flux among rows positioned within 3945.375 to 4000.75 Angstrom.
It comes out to 18.09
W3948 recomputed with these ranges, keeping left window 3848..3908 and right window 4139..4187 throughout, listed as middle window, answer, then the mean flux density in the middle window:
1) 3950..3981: 0.167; 24.5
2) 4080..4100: 0.092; 26.8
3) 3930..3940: 0.073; 26.6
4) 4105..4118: 0.083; 27.1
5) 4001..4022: -0.032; 29.7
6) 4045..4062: -0.063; 30.8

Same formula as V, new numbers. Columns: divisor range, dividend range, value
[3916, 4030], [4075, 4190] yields 1.11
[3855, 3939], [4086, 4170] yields 1.13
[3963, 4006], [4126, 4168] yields 1.19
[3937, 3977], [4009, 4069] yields 1.21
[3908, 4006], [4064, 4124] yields 1.10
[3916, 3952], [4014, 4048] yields 1.13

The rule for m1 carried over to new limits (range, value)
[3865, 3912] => 21.04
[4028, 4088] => 22.69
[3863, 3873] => 27.58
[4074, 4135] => 19.12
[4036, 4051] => 25.07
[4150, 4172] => 25.09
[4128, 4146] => 22.9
